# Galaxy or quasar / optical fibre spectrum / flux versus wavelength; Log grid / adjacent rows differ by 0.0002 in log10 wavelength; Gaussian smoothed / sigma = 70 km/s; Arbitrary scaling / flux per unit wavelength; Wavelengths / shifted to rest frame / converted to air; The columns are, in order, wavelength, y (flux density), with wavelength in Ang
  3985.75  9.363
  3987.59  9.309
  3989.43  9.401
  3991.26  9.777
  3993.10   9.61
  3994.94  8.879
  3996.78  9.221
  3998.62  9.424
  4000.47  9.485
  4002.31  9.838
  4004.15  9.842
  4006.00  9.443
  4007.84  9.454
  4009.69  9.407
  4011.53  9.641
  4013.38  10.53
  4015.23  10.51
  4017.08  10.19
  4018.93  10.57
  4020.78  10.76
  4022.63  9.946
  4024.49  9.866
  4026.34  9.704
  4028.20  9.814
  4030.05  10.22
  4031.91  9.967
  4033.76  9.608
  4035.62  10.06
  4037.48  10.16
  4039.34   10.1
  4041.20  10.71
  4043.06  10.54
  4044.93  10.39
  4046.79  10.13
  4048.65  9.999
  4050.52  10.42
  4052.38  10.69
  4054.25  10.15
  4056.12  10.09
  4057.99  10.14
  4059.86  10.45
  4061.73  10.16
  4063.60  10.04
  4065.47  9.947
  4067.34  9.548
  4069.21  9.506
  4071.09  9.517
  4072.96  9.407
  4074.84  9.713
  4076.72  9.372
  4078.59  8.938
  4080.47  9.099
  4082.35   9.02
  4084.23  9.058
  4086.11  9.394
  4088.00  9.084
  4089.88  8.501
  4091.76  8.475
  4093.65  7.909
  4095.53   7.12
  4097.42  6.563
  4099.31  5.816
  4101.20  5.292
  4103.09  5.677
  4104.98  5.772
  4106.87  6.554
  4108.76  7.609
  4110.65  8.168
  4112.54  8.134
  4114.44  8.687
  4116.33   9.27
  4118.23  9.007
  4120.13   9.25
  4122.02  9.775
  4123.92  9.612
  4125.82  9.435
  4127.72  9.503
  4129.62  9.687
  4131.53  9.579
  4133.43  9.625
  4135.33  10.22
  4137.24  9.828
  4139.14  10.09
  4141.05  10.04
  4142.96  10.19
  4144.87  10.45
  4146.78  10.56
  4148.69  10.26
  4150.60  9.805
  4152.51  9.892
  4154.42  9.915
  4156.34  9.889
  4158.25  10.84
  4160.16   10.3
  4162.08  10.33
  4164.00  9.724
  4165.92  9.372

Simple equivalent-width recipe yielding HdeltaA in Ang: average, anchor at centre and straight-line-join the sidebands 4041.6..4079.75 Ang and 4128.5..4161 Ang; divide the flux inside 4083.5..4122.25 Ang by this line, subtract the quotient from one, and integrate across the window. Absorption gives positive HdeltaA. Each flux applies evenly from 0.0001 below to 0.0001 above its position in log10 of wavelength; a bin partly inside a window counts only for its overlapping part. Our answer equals 8.5 Ang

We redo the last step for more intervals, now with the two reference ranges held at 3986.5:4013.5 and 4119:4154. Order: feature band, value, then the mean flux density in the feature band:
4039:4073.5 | -1.58 Ang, 10.1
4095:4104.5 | 3.64 Ang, 6.03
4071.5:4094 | 1.61 Ang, 9.04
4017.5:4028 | -0.62 Ang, 10.1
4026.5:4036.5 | -0.33 Ang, 9.92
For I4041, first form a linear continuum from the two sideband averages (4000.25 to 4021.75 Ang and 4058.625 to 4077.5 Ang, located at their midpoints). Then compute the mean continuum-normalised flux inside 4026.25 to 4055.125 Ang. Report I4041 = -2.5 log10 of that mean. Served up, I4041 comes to -0.03 mag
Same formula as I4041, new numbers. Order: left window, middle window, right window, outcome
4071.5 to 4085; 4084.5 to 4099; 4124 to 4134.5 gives 0.16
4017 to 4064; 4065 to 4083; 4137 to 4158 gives 0.08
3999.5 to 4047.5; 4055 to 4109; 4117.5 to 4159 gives 0.17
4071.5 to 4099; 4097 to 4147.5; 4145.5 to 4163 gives 0.10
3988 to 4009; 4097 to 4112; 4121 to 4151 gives 0.45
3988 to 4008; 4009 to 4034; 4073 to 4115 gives -0.11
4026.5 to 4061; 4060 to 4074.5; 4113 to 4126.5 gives 0.01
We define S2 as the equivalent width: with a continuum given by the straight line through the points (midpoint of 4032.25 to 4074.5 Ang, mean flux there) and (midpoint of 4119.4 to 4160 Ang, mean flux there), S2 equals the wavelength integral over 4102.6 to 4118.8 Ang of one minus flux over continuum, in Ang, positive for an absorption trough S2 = 3.7 Ang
